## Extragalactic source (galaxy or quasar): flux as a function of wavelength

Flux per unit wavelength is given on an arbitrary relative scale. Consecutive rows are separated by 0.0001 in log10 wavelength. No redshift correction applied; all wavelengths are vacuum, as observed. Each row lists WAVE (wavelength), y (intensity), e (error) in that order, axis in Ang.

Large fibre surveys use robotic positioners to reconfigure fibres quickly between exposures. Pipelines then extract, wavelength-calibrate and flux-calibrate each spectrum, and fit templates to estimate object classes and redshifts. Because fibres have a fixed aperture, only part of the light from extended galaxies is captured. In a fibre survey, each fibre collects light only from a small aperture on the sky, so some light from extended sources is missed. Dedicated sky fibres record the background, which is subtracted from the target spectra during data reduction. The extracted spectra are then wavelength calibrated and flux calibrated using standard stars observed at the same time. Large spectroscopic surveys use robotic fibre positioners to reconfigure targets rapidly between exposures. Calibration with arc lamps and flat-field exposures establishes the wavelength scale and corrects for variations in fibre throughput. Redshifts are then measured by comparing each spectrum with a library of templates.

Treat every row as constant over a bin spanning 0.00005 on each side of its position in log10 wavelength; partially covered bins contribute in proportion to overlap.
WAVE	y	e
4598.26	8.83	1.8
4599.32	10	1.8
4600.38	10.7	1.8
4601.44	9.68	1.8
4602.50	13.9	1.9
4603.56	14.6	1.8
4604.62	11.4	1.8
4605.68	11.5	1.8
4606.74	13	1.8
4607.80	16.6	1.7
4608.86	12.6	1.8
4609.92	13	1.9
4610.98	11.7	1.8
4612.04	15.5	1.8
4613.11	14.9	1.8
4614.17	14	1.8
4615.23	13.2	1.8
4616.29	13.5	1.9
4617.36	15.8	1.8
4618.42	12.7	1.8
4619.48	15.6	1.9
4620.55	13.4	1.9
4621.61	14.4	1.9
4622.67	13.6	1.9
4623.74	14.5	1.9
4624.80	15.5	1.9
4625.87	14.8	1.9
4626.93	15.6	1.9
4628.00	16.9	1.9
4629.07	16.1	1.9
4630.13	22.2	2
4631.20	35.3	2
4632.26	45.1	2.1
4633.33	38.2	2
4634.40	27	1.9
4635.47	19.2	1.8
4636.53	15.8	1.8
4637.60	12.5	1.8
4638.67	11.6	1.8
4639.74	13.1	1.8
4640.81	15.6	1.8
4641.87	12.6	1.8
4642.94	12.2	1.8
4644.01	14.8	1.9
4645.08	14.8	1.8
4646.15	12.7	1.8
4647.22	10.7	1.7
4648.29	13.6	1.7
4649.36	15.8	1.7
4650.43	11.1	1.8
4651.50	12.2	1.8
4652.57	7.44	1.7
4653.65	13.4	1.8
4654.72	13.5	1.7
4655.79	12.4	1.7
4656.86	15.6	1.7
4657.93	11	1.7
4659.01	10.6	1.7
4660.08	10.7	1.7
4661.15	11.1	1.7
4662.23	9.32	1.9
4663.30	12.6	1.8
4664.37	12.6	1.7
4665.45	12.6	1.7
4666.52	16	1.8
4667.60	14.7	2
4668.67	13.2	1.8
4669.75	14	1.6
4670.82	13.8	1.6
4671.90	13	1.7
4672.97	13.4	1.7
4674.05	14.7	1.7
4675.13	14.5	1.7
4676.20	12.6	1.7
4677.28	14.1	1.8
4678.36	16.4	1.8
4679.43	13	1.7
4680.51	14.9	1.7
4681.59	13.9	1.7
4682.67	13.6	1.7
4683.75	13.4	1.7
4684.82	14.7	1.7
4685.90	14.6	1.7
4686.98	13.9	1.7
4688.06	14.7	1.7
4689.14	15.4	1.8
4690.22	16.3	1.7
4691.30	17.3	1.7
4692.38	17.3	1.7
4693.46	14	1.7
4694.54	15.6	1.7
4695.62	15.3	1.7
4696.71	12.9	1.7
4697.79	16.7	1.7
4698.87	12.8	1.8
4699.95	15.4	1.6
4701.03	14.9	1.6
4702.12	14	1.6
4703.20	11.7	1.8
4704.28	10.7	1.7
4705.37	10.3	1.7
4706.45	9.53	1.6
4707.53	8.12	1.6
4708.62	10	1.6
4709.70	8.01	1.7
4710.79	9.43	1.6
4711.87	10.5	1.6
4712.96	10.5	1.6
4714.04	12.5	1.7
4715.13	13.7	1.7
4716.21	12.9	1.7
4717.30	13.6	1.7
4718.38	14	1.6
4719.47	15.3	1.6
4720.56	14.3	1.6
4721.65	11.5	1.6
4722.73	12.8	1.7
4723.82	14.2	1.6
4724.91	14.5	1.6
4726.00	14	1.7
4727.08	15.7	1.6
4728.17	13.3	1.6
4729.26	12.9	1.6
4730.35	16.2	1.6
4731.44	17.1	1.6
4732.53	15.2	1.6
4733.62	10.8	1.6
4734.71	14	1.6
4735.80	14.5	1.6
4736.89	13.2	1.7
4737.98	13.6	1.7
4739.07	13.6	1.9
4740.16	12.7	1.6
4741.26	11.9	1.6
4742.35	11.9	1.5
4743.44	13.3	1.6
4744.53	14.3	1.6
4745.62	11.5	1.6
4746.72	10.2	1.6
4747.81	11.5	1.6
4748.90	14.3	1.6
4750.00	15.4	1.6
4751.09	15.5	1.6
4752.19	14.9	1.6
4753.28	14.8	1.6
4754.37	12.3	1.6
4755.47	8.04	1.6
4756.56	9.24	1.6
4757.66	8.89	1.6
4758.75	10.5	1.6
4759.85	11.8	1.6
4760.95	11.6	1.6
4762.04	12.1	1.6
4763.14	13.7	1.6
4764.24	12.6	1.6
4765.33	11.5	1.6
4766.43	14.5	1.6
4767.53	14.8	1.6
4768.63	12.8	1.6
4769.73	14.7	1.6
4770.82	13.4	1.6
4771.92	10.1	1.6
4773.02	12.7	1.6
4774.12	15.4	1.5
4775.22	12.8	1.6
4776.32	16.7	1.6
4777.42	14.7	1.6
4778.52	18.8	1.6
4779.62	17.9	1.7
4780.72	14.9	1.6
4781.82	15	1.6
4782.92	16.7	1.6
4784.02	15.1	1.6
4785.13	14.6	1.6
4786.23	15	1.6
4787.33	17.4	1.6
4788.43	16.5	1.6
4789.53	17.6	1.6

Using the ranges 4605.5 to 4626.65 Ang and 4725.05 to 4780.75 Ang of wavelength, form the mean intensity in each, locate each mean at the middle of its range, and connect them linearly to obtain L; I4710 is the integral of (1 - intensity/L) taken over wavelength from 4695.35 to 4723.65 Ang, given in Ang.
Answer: 2.6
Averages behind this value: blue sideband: 14.1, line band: 12.4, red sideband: 13.4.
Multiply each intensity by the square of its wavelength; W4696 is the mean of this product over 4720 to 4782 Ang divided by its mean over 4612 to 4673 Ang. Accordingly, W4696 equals 0.9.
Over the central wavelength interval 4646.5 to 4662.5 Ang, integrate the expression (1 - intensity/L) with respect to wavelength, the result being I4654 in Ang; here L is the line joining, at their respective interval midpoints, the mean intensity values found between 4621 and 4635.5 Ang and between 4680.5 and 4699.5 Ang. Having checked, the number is 5.9 Ang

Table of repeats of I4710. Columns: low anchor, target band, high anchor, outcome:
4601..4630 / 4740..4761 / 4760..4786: 2.89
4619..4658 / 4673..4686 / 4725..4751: 0.99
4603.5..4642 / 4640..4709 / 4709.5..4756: 8.01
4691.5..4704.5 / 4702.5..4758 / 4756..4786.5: 5.75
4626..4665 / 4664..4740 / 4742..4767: 2.51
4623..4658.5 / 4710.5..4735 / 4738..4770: 0.41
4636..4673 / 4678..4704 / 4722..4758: -3.25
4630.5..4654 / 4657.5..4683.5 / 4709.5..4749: 4.64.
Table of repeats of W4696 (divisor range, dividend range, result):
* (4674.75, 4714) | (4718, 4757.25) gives 1.02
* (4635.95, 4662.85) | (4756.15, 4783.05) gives 1.13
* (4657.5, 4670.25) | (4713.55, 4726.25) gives 1.13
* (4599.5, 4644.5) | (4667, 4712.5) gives 0.85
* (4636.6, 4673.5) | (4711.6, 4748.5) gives 1.07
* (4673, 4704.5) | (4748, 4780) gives 0.95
